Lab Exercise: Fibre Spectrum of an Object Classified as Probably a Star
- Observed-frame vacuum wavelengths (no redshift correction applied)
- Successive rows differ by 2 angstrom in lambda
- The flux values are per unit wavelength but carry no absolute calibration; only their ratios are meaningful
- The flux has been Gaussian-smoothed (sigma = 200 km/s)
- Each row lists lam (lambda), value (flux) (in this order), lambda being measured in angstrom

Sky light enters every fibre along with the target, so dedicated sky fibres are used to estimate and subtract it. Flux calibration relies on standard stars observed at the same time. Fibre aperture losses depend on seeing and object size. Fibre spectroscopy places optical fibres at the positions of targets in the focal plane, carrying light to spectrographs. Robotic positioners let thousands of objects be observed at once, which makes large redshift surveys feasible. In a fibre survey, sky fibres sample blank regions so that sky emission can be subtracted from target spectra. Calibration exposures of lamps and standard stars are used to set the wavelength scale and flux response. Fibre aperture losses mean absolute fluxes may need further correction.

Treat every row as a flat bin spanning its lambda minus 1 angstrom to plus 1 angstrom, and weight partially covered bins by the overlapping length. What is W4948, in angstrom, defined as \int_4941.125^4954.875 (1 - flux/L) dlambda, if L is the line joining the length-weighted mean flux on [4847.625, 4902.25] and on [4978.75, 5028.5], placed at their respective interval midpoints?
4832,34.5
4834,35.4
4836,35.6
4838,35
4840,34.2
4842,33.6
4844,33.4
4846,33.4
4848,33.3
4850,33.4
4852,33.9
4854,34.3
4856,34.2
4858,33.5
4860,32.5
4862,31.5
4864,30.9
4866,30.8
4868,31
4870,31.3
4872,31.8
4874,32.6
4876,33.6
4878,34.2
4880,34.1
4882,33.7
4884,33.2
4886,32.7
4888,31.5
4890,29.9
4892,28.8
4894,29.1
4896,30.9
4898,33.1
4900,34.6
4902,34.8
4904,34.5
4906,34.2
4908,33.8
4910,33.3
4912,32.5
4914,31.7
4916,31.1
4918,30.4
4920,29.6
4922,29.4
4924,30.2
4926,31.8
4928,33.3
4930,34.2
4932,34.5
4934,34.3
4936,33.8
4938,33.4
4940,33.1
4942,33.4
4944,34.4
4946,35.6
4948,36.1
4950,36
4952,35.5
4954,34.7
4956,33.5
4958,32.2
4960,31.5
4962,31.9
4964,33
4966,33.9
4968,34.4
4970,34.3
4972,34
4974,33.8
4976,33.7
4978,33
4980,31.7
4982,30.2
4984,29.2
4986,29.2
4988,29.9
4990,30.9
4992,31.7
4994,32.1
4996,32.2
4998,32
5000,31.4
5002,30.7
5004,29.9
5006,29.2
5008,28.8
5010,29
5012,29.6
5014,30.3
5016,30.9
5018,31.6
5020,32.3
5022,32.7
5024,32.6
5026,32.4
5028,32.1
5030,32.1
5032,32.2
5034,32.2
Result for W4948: -1.5 angstrom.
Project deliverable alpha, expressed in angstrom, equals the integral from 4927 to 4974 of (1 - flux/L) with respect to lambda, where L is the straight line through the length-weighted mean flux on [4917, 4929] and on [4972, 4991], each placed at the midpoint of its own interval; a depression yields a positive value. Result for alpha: -4.3 angstrom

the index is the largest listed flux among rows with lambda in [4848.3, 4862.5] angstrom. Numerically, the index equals 34.3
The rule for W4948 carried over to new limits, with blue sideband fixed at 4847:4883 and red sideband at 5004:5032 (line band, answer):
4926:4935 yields -0.5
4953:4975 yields -1.2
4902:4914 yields -0.5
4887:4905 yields 0.3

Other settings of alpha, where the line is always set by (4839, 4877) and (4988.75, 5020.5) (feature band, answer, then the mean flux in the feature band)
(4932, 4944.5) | -0.8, 33.8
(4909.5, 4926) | 0.5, 31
